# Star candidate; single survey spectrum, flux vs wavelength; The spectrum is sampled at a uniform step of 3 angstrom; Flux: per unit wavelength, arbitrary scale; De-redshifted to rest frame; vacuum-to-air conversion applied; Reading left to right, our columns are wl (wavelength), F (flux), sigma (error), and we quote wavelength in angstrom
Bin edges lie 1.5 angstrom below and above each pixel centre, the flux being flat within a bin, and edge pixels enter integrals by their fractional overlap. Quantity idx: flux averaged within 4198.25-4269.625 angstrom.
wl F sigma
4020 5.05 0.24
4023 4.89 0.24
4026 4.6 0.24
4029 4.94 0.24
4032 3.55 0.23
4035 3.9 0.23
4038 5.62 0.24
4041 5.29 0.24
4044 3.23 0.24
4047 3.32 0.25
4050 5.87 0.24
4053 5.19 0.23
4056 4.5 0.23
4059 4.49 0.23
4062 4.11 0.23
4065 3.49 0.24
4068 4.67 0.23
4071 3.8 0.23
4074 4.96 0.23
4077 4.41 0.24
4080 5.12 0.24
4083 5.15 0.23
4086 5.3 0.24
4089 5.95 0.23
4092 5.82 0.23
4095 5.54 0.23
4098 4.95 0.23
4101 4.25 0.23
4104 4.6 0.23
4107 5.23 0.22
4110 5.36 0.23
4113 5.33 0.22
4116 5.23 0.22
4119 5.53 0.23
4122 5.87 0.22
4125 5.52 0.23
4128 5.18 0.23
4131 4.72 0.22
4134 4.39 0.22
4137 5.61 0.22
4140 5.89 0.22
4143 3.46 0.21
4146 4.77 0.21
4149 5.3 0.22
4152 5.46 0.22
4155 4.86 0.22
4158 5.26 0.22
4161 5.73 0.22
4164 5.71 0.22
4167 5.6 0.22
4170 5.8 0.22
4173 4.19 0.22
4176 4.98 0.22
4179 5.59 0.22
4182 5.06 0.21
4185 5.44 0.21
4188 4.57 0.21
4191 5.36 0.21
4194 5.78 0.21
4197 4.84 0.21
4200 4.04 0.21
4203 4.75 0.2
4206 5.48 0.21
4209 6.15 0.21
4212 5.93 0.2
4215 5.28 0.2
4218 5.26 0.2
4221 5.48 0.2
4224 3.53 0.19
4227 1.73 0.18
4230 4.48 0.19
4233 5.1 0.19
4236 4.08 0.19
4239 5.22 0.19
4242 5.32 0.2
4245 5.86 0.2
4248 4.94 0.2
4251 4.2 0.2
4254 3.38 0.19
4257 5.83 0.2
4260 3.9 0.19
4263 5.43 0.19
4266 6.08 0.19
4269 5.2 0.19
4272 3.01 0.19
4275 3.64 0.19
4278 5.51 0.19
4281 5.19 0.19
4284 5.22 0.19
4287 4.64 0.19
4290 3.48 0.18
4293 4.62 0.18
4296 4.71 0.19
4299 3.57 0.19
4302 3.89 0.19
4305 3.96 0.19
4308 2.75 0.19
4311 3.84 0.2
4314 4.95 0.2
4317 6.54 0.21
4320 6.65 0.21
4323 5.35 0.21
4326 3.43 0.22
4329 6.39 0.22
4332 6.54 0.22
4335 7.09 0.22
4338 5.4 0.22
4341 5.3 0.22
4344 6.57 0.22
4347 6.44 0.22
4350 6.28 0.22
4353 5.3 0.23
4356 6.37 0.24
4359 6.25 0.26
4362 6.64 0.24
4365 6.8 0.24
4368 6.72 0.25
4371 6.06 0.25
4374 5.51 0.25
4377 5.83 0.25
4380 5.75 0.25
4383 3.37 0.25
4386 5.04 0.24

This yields 4.86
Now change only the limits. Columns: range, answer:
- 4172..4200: 5.05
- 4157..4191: 5.27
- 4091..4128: 5.26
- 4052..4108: 4.81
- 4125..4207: 5.11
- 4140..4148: 4.52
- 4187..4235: 4.85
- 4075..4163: 5.17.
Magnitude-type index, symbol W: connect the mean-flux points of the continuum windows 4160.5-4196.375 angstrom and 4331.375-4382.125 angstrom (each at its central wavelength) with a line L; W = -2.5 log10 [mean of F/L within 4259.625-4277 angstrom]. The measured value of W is 0.23 mag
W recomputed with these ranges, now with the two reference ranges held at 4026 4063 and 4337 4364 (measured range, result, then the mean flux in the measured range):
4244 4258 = 0.169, 4.77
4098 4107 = 0.037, 4.65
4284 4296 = 0.289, 4.43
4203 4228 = 0.100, 4.91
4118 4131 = -0.107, 5.43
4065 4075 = 0.082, 4.3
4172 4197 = 0.023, 5.12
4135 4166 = -0.030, 5.2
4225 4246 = 0.222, 4.49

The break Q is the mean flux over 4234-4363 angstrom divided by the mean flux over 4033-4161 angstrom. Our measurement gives 1.03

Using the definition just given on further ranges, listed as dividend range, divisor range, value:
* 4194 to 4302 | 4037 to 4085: 1.03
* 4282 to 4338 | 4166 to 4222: 0.93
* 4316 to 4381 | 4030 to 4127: 1.25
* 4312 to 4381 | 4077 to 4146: 1.16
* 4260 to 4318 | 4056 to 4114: 0.93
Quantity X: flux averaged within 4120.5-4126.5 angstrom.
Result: 5.7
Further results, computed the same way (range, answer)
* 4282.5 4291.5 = 4.45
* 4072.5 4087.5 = 4.99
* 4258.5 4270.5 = 5.15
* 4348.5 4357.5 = 5.98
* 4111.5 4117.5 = 5.28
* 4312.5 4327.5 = 5.38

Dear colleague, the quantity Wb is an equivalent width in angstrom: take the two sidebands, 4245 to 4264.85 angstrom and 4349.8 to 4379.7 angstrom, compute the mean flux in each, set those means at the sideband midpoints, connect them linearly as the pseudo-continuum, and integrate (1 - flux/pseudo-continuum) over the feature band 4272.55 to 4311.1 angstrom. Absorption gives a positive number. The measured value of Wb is 7.25 angstrom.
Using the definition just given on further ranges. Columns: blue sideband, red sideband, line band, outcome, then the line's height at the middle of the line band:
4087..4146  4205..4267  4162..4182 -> -1.07 angstrom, 5.03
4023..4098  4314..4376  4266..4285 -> 3.31 angstrom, 5.72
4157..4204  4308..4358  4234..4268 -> 2.99 angstrom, 5.41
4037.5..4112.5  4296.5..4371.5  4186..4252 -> 4.10 angstrom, 5.22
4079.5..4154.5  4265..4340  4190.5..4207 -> 0.10 angstrom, 5.04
